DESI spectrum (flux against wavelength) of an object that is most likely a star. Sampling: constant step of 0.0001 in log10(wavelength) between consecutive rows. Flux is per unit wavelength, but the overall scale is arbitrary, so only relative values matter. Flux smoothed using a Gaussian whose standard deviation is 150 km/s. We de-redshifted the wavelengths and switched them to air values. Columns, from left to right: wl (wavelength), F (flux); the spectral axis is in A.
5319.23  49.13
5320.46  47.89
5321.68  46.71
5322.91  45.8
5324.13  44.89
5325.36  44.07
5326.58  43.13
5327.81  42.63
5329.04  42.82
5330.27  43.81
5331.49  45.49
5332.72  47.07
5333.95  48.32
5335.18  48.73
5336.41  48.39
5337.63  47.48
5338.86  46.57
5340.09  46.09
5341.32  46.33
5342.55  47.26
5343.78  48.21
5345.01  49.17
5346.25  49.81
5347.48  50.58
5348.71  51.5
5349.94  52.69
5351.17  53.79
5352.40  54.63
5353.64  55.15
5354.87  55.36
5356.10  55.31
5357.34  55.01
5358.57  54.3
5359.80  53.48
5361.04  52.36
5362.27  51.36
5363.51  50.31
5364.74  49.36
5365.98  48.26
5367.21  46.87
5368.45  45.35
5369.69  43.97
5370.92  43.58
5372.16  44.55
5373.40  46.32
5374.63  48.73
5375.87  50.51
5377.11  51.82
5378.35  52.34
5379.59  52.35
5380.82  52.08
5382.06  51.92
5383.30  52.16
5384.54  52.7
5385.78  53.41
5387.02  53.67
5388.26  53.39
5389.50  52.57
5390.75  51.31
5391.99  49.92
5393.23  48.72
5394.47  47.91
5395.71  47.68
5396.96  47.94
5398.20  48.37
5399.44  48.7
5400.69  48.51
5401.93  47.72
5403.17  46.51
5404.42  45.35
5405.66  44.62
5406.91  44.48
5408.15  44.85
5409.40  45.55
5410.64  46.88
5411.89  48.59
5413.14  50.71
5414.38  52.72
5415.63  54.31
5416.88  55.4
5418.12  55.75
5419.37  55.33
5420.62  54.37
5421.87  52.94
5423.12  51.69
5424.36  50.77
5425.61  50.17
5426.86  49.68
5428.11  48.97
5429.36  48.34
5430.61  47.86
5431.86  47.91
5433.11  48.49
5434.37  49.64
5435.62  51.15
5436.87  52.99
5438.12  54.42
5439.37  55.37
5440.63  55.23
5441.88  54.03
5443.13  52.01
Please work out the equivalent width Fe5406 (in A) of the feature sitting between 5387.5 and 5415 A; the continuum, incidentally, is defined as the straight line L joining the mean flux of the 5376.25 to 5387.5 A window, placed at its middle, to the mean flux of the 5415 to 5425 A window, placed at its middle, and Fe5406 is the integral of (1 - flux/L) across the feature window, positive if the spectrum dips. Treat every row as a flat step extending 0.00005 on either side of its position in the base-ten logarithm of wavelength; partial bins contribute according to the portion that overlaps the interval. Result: 2.5 A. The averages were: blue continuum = 52.4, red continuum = 53.8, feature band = 48.3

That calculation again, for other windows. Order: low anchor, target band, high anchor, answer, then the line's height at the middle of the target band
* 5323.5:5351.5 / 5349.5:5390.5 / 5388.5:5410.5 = -3.2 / 47.5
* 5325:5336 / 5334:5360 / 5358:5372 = -2.1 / 46.9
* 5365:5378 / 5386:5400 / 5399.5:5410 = -1.1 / 46.5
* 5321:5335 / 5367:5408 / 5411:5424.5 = 1.1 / 50.3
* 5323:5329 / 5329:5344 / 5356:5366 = -0.1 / 46.3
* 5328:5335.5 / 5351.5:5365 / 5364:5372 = -2.2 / 46.1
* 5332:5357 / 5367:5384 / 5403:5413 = -0.3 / 48.1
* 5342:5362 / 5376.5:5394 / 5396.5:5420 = -0.5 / 50.4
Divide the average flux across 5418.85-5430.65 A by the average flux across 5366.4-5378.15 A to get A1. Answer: 1.09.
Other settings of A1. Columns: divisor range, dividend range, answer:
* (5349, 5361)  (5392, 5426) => 0.91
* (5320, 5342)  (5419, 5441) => 1.12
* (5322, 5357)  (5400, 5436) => 1.02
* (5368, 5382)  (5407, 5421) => 1.05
